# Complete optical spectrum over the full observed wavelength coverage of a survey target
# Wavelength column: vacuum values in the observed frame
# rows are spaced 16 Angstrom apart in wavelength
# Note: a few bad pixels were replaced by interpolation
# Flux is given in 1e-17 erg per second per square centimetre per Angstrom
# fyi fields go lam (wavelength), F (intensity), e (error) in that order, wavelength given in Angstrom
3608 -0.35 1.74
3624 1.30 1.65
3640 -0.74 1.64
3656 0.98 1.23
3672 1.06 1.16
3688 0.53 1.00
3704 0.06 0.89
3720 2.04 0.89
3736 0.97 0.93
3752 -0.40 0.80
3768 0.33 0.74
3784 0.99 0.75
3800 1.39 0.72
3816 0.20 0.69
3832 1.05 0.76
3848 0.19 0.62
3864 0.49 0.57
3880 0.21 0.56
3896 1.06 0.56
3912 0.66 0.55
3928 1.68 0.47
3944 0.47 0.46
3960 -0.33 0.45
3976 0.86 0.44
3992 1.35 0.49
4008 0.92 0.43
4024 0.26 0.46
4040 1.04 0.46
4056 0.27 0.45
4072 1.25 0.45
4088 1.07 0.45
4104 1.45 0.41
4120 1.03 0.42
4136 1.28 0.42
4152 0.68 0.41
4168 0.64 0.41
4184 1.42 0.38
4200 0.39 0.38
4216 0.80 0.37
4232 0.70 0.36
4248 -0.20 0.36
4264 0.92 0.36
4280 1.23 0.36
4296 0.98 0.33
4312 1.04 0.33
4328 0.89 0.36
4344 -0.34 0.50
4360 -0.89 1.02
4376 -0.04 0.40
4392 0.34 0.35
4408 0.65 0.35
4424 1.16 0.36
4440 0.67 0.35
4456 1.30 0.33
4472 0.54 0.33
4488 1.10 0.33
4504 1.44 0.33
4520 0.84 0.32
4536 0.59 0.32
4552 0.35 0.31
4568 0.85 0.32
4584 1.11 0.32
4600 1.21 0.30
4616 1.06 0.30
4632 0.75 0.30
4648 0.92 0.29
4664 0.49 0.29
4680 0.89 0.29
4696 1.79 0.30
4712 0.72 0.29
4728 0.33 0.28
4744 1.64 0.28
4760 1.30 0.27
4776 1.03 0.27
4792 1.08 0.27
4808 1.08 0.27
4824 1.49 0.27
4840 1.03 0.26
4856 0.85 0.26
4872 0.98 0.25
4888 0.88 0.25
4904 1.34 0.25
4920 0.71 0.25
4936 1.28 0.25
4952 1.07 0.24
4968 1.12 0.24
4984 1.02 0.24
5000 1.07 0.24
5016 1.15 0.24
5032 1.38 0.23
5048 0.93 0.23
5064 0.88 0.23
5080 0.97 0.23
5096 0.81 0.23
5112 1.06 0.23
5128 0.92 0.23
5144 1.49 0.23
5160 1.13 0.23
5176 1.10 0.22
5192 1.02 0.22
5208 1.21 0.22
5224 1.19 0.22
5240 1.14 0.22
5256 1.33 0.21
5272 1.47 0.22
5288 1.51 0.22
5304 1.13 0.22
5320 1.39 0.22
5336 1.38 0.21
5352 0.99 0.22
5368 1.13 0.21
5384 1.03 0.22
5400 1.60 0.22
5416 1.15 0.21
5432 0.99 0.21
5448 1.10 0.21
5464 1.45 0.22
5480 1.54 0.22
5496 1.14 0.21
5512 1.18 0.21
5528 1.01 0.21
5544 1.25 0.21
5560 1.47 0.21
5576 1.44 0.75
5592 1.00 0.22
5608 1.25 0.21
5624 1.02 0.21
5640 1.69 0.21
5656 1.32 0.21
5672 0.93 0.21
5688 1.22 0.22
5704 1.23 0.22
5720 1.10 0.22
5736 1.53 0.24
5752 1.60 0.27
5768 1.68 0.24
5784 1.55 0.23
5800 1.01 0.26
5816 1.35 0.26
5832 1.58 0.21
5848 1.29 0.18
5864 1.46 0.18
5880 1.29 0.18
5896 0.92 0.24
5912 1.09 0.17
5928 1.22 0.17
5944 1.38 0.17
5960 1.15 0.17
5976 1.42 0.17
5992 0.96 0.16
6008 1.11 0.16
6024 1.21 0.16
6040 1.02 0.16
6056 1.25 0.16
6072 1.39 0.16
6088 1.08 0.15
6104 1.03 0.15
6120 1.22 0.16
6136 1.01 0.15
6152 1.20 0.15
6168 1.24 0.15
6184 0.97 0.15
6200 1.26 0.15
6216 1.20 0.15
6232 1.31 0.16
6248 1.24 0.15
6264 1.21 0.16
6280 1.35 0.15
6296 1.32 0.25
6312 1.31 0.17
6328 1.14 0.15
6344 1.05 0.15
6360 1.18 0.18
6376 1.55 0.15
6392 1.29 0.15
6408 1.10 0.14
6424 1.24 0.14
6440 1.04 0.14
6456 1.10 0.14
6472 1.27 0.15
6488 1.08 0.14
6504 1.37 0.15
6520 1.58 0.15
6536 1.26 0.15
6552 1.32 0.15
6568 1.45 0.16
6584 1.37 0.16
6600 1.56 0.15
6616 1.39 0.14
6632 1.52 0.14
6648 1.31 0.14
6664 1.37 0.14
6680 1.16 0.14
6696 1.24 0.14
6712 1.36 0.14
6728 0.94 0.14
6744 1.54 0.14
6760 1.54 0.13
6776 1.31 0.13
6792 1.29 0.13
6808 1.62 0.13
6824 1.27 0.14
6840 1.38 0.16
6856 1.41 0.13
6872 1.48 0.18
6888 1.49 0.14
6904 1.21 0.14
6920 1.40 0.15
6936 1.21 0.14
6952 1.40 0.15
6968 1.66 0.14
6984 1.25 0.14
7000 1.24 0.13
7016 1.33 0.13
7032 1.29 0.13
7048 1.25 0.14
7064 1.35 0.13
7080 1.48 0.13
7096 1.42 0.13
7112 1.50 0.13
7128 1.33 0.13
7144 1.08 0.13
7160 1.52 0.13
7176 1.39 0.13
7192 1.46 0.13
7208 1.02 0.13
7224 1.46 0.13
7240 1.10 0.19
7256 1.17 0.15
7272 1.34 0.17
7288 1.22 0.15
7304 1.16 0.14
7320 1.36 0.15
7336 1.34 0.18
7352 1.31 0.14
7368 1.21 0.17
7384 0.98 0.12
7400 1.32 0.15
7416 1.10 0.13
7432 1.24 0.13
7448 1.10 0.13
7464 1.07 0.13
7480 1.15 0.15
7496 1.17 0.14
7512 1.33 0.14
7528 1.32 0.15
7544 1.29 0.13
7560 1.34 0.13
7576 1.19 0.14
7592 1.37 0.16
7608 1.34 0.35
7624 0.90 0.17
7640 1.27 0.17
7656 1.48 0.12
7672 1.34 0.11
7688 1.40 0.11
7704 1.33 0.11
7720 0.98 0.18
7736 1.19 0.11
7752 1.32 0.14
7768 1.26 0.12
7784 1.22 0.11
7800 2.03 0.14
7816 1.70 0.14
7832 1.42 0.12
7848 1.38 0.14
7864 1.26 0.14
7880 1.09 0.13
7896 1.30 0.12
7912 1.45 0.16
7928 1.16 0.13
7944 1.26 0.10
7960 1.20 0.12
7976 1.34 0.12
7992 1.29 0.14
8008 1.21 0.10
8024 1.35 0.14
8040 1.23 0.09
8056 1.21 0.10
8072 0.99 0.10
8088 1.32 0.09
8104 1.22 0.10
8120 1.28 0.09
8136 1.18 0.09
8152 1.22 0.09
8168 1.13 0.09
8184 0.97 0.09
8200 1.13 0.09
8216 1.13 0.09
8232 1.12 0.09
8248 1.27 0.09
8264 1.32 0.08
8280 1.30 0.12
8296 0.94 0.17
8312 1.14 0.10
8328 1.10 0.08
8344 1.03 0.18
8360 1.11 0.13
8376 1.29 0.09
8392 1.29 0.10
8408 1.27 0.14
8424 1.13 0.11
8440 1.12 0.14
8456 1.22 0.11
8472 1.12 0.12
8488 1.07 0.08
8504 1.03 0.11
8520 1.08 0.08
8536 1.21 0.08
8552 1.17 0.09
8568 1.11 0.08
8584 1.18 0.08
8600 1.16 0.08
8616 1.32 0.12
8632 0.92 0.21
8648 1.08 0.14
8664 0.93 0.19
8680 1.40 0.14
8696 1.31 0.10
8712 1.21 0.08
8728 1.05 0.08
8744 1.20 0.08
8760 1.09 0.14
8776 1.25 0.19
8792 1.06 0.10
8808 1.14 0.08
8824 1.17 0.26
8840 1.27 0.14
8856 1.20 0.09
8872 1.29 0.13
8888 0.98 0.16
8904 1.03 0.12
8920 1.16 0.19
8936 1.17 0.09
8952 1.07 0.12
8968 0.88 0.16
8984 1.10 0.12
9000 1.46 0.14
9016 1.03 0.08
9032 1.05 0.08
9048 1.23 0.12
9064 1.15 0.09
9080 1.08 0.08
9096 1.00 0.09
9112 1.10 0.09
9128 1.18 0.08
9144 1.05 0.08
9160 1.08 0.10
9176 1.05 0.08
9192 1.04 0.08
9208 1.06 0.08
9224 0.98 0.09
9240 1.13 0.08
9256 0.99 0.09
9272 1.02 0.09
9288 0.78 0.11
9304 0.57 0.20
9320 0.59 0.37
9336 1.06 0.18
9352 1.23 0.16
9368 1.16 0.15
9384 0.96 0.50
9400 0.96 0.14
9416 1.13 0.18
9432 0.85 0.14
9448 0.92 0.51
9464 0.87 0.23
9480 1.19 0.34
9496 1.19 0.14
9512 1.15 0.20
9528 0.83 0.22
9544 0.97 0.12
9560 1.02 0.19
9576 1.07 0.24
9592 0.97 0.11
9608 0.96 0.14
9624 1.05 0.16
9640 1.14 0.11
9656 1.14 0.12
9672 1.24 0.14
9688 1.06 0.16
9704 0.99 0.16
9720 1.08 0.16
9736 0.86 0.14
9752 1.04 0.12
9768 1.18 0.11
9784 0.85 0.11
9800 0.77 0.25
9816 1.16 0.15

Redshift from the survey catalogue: 0.187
